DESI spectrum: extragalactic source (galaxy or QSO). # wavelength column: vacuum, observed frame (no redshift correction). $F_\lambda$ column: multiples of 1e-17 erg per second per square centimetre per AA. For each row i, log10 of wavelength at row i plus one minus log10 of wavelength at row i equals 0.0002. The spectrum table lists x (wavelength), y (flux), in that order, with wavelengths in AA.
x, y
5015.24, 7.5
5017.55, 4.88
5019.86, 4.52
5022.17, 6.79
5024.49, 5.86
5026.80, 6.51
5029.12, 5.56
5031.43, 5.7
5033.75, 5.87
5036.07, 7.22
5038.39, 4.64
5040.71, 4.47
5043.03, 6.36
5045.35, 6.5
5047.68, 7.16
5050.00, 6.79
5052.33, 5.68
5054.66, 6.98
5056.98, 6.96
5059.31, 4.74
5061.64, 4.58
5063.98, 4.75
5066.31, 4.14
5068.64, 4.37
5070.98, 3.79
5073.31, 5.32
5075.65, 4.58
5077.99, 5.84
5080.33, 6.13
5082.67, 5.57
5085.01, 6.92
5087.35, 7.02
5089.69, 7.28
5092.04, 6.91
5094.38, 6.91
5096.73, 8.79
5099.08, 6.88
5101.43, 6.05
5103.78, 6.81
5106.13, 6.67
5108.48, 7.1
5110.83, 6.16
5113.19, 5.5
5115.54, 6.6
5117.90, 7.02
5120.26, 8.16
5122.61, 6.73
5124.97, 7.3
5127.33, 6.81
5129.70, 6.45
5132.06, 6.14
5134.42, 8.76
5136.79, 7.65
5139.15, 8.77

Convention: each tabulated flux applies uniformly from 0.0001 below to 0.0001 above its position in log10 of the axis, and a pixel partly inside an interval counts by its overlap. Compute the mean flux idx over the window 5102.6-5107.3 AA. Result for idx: 6.74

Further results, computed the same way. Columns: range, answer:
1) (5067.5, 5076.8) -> 4.51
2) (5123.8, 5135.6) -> 7.09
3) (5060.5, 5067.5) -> 4.49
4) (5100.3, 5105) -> 6.44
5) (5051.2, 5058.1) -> 6.55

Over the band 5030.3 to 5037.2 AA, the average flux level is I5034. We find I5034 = 6.26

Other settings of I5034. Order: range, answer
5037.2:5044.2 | 5.17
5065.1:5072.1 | 4.11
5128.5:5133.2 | 6.29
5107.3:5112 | 6.64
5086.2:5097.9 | 7.38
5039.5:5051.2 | 6.25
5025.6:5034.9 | 5.91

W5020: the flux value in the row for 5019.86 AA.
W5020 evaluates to 4.52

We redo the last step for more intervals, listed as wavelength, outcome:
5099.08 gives 6.88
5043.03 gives 6.36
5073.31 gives 5.32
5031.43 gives 5.7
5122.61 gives 6.73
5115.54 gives 6.6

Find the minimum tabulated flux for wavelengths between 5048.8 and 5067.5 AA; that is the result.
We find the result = 4.14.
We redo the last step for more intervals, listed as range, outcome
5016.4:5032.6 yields 4.52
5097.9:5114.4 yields 5.5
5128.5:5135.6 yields 6.14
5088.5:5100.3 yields 6.88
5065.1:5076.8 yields 3.79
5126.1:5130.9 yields 6.45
